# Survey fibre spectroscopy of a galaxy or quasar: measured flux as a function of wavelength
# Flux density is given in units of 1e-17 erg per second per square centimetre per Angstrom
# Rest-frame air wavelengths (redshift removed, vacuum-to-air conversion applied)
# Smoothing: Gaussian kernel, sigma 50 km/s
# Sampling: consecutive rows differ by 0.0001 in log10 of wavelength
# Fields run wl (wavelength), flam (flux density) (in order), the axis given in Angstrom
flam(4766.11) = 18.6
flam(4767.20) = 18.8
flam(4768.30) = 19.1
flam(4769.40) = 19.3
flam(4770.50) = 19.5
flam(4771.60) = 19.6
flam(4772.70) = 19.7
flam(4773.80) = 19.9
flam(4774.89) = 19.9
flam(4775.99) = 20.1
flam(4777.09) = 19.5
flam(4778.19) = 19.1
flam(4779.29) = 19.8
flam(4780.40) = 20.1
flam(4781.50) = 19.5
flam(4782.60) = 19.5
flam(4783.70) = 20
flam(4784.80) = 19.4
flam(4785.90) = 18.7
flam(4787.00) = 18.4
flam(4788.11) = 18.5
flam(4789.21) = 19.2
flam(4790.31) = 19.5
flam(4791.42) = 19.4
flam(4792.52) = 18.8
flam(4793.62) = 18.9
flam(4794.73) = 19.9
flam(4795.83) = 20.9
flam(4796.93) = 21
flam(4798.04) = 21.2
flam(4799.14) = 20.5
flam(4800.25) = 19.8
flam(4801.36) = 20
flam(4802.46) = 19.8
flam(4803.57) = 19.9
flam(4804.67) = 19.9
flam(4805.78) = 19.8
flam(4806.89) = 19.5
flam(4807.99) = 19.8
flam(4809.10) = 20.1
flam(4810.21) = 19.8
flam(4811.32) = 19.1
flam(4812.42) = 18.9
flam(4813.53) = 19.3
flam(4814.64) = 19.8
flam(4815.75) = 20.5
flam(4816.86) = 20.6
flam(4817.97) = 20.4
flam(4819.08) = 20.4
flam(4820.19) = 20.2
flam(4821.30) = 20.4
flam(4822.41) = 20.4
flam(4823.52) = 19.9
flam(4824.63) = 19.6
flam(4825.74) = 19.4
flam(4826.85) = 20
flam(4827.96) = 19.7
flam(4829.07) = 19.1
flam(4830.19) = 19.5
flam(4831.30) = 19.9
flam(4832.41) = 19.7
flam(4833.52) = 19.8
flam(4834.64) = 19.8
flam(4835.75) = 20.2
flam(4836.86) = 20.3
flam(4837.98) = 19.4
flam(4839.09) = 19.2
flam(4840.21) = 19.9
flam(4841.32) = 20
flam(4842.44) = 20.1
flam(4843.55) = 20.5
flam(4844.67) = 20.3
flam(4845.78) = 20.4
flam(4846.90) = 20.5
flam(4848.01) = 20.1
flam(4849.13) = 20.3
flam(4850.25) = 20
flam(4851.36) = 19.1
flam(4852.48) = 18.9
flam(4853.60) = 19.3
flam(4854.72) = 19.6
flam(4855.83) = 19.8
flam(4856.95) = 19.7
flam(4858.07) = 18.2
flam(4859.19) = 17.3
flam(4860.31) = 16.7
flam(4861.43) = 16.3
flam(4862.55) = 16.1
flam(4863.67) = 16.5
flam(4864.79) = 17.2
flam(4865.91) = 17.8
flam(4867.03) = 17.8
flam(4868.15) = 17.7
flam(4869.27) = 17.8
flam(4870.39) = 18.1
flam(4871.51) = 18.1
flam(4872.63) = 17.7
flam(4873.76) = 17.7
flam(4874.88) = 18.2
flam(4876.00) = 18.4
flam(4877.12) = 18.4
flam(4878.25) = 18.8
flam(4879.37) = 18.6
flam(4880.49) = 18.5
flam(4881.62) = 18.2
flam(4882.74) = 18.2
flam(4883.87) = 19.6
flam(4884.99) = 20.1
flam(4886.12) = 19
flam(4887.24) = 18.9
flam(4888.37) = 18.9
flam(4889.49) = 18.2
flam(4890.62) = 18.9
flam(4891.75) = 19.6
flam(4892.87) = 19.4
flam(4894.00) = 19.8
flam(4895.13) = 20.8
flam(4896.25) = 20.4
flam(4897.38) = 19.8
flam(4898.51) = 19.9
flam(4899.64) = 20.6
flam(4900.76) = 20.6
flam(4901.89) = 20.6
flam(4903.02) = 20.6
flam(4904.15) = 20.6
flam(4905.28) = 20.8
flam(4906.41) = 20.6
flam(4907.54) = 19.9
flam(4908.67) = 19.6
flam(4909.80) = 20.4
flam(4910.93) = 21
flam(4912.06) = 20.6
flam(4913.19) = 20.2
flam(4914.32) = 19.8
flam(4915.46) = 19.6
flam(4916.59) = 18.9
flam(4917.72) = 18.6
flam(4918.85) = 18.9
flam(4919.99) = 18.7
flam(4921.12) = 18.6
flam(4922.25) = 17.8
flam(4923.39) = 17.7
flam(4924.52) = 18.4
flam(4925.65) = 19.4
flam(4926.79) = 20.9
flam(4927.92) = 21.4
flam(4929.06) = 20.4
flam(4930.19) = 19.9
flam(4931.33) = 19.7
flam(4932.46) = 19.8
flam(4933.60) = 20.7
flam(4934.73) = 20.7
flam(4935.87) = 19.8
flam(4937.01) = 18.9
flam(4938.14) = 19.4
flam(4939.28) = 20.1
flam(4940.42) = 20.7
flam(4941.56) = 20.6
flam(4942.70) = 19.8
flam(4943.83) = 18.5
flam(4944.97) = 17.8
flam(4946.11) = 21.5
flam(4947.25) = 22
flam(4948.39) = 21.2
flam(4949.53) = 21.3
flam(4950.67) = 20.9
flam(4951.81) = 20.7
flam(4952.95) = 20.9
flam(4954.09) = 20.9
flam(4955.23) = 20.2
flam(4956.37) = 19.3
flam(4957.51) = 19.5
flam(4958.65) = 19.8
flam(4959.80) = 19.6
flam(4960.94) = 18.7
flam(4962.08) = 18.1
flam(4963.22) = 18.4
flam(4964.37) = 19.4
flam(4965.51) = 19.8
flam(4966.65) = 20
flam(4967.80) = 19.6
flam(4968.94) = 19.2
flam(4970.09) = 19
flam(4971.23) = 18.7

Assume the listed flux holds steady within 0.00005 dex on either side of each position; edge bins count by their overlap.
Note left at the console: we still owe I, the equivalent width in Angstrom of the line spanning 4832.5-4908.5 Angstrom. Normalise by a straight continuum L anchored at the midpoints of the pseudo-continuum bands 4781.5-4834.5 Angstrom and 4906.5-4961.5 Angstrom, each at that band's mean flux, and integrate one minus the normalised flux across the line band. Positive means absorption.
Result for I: 2.53 Angstrom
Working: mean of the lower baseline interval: 19.8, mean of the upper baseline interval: 19.9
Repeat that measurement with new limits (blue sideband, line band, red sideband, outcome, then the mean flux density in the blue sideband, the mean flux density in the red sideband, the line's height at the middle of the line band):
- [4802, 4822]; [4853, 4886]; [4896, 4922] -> 2.9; 19.9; 19.9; 19.9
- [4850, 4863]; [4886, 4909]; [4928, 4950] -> -0.7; 18.4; 20.2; 19.3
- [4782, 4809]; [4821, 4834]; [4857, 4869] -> -0.9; 19.7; 17.3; 18.5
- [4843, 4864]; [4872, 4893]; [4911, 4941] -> 0.6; 18.9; 19.6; 19.2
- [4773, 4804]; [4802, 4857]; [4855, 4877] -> -3.5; 19.7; 17.8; 18.7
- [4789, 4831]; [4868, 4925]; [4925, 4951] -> 2.4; 19.9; 20.2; 20.1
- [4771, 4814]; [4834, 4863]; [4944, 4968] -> 0.6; 19.7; 20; 19.8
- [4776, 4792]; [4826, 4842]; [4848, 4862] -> -0.7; 19.3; 18.8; 19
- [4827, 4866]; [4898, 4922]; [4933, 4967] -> -0.3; 19.2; 20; 19.7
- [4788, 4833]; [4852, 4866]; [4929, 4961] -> 1.4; 19.8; 20.1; 19.9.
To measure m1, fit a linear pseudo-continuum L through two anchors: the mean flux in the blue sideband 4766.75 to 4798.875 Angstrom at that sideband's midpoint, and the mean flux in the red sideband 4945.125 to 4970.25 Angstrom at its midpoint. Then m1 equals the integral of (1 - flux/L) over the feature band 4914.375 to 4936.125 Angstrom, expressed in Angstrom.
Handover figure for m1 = 0.47 Angstrom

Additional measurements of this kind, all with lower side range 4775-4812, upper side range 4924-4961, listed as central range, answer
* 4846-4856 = 0.0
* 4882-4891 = 0.4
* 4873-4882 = 0.7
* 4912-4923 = 0.5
